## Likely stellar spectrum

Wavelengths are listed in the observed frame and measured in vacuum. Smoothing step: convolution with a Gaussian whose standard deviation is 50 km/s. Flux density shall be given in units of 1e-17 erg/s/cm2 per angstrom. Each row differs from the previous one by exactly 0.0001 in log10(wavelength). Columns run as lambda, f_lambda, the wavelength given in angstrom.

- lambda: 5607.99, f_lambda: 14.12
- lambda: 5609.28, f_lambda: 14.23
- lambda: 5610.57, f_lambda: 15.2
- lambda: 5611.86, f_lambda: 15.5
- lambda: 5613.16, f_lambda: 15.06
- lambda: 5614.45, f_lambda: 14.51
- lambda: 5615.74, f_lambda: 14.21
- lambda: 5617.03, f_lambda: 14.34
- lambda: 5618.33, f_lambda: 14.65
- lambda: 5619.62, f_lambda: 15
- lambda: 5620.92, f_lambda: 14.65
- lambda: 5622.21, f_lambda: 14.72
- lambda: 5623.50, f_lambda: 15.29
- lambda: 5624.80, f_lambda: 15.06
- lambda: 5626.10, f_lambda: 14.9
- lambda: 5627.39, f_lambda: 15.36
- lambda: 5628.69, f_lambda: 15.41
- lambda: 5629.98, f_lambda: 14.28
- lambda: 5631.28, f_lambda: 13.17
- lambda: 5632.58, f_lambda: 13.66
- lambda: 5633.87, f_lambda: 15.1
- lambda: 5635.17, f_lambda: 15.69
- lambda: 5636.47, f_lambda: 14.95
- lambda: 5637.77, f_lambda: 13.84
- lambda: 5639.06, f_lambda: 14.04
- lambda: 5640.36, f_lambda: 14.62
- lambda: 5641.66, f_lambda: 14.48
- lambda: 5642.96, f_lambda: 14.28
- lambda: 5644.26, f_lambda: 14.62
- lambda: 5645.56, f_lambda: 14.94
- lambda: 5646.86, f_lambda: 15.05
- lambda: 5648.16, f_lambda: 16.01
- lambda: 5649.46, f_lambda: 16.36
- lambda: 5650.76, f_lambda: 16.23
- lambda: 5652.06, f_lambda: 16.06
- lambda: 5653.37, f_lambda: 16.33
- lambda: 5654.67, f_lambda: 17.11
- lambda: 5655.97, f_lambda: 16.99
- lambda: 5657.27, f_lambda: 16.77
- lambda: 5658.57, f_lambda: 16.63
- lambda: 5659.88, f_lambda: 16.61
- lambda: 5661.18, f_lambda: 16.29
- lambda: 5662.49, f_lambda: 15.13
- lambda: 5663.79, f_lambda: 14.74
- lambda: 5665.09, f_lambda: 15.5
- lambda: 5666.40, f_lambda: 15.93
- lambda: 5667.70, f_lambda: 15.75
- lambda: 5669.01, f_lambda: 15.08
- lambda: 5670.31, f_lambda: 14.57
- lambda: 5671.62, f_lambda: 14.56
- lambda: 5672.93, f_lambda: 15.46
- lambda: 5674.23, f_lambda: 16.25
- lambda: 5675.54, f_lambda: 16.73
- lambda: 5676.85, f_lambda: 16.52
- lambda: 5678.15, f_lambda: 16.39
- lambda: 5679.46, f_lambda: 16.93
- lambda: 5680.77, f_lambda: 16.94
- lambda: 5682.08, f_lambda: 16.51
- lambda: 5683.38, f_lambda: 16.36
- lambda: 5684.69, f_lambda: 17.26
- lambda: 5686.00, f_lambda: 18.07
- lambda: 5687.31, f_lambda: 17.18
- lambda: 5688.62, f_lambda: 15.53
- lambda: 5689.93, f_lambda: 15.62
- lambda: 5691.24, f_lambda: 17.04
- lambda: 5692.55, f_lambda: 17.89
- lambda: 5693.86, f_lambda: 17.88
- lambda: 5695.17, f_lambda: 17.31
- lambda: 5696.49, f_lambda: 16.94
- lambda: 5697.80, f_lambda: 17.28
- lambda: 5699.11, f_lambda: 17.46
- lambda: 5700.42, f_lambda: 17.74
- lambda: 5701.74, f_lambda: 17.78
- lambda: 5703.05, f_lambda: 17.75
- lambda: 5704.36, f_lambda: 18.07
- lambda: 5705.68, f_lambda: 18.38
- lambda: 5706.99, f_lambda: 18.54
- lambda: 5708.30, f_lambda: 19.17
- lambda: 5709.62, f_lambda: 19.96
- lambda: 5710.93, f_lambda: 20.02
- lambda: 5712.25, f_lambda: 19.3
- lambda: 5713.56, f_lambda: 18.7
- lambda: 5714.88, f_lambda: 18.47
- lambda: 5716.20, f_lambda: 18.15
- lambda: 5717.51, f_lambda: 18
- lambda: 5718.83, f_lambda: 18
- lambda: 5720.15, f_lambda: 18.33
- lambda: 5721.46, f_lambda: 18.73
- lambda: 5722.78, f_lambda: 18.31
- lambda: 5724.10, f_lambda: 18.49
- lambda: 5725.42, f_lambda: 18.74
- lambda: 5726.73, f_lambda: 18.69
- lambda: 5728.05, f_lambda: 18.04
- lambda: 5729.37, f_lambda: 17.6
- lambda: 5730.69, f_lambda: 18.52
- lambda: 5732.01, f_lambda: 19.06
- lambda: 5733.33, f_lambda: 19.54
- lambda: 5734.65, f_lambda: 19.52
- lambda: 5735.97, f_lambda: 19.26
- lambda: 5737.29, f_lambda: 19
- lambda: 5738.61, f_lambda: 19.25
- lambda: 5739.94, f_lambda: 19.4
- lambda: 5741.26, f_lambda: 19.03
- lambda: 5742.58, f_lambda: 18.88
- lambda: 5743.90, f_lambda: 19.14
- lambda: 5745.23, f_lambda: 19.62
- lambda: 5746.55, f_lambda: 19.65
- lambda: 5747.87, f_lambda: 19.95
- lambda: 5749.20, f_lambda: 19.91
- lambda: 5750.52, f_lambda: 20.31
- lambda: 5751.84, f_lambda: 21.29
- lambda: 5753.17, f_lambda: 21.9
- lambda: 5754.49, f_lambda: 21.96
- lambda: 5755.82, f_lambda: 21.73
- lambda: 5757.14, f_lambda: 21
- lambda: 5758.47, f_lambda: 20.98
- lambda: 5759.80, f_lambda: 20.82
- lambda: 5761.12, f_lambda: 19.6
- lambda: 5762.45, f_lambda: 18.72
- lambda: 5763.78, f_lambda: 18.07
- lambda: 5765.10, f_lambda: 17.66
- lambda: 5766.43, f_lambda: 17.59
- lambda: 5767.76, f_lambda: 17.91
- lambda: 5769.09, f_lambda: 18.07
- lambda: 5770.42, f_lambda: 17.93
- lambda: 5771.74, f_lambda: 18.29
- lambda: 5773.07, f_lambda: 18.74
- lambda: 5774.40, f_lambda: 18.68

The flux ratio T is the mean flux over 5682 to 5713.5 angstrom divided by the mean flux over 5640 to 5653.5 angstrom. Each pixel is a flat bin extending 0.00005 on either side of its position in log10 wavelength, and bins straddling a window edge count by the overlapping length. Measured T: 1.2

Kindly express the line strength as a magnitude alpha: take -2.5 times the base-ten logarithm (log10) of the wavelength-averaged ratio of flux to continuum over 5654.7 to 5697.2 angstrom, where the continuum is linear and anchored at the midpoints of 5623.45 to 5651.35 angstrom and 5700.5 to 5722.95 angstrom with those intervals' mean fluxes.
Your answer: 0.03 mag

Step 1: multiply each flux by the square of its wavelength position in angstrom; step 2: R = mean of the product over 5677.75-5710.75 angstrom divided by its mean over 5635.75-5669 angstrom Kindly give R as 1.1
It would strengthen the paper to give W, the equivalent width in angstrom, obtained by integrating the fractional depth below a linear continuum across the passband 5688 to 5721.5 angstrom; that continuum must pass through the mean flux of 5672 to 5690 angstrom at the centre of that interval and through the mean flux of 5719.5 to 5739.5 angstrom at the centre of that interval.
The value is -0.68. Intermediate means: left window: 16.6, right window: 18.7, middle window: 18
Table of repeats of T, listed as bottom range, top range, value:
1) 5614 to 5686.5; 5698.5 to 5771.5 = 1.23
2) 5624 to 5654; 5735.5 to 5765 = 1.33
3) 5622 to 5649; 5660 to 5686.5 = 1.09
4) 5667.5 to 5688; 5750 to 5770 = 1.22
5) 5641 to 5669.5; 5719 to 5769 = 1.23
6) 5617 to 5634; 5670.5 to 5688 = 1.12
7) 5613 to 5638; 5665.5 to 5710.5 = 1.15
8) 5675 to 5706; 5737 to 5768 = 1.15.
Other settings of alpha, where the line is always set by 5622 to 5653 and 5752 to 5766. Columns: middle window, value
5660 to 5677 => 0.05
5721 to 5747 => 0.01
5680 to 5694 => 0.01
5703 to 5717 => -0.04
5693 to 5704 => 0.00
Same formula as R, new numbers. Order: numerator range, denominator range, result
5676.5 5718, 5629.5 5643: 1.26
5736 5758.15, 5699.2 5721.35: 1.10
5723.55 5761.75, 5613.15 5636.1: 1.39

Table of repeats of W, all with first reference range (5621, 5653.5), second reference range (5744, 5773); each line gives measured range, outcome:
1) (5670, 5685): 0.3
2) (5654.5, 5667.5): -0.2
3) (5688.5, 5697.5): 0.1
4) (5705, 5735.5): -0.9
